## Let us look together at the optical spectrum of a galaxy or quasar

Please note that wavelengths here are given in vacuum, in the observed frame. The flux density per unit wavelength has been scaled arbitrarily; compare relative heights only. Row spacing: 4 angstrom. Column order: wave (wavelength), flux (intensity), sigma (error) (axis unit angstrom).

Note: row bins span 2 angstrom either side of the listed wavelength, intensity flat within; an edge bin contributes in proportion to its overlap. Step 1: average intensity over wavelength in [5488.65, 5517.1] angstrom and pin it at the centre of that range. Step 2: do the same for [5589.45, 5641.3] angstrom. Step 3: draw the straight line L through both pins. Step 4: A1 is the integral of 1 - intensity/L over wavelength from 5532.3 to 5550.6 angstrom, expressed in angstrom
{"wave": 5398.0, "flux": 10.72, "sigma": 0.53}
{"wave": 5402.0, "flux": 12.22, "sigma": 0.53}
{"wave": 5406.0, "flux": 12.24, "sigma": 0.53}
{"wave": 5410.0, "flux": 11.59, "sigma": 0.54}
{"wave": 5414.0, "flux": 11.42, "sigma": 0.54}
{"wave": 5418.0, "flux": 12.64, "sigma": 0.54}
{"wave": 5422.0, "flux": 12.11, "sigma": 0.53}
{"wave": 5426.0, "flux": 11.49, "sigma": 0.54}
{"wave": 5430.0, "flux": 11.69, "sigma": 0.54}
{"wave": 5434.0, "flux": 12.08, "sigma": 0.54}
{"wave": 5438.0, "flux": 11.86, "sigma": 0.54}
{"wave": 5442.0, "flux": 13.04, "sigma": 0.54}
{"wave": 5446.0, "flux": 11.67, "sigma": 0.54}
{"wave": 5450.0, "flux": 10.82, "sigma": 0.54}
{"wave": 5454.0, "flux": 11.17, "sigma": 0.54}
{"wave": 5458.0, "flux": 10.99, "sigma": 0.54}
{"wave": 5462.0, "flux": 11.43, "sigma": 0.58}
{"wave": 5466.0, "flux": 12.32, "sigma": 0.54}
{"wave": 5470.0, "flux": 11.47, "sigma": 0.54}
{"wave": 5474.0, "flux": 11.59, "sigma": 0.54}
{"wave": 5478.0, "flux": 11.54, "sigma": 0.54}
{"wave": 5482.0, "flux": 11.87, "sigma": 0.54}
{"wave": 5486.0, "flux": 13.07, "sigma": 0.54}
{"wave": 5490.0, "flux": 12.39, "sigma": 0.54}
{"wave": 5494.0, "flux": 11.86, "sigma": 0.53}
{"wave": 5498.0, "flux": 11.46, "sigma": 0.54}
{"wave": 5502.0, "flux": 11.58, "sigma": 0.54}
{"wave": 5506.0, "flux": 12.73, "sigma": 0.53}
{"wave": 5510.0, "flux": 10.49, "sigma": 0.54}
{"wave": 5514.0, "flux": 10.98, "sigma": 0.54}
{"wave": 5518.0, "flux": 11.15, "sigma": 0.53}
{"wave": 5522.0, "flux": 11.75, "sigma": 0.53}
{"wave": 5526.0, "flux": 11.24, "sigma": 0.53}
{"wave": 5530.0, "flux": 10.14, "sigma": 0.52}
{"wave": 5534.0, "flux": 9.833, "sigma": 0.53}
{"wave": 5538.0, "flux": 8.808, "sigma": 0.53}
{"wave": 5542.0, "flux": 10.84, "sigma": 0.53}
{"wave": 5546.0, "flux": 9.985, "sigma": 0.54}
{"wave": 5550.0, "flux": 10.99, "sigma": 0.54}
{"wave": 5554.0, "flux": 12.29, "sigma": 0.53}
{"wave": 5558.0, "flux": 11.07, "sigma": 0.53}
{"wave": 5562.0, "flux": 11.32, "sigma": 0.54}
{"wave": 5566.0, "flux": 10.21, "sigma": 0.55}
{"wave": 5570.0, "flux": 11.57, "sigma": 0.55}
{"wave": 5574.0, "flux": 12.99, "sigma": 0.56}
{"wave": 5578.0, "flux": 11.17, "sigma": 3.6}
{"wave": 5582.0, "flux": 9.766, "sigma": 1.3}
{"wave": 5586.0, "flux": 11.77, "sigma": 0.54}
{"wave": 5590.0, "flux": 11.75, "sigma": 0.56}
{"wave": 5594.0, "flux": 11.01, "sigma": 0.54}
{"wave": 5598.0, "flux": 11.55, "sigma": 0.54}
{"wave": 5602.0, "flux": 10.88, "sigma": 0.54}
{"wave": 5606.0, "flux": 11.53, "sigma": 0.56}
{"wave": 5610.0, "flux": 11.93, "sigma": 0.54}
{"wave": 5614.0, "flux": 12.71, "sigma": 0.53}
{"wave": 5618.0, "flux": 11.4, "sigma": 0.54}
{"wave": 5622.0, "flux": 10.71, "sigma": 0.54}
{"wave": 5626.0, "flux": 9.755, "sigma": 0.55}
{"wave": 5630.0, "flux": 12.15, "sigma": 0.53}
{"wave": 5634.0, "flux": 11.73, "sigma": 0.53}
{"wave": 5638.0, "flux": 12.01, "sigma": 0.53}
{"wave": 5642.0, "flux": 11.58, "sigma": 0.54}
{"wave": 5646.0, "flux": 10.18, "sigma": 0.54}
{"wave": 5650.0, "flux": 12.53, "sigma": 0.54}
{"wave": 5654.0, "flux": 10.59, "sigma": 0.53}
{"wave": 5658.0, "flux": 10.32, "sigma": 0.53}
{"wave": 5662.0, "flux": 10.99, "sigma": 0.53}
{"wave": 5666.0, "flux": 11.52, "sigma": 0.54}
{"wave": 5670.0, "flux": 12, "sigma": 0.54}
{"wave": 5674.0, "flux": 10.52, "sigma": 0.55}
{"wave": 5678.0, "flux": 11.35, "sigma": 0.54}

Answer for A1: 2.4 angstrom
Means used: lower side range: 11.6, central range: 10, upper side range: 11.5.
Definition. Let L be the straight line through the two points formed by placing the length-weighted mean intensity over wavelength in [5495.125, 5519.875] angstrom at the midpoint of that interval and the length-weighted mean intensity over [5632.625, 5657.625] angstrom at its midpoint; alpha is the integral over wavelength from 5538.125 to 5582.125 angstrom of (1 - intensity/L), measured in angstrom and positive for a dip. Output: 1.3 angstrom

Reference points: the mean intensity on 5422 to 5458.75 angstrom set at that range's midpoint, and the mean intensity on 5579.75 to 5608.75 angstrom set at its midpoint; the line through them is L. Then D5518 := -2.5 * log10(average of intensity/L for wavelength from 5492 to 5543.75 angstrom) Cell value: 0.04 mag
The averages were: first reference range 11.7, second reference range 11.2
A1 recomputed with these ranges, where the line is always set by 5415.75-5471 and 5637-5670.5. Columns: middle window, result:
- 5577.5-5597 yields 0.5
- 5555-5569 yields 0.6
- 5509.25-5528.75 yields 0.8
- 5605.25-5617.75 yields -0.7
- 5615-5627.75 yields 0.6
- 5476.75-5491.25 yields -0.7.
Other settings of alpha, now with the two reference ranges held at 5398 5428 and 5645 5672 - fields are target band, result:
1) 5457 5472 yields 0.18 angstrom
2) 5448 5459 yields 0.72 angstrom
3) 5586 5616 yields -0.73 angstrom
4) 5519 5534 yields 0.87 angstrom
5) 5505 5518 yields 0.39 angstrom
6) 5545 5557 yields 0.33 angstrom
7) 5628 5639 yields -0.68 angstrom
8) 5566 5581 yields -0.14 angstrom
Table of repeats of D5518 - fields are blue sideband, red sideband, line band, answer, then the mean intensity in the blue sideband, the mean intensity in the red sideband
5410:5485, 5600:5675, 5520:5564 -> 0.08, 11.7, 11.3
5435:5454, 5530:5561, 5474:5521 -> -0.06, 11.8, 10.5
